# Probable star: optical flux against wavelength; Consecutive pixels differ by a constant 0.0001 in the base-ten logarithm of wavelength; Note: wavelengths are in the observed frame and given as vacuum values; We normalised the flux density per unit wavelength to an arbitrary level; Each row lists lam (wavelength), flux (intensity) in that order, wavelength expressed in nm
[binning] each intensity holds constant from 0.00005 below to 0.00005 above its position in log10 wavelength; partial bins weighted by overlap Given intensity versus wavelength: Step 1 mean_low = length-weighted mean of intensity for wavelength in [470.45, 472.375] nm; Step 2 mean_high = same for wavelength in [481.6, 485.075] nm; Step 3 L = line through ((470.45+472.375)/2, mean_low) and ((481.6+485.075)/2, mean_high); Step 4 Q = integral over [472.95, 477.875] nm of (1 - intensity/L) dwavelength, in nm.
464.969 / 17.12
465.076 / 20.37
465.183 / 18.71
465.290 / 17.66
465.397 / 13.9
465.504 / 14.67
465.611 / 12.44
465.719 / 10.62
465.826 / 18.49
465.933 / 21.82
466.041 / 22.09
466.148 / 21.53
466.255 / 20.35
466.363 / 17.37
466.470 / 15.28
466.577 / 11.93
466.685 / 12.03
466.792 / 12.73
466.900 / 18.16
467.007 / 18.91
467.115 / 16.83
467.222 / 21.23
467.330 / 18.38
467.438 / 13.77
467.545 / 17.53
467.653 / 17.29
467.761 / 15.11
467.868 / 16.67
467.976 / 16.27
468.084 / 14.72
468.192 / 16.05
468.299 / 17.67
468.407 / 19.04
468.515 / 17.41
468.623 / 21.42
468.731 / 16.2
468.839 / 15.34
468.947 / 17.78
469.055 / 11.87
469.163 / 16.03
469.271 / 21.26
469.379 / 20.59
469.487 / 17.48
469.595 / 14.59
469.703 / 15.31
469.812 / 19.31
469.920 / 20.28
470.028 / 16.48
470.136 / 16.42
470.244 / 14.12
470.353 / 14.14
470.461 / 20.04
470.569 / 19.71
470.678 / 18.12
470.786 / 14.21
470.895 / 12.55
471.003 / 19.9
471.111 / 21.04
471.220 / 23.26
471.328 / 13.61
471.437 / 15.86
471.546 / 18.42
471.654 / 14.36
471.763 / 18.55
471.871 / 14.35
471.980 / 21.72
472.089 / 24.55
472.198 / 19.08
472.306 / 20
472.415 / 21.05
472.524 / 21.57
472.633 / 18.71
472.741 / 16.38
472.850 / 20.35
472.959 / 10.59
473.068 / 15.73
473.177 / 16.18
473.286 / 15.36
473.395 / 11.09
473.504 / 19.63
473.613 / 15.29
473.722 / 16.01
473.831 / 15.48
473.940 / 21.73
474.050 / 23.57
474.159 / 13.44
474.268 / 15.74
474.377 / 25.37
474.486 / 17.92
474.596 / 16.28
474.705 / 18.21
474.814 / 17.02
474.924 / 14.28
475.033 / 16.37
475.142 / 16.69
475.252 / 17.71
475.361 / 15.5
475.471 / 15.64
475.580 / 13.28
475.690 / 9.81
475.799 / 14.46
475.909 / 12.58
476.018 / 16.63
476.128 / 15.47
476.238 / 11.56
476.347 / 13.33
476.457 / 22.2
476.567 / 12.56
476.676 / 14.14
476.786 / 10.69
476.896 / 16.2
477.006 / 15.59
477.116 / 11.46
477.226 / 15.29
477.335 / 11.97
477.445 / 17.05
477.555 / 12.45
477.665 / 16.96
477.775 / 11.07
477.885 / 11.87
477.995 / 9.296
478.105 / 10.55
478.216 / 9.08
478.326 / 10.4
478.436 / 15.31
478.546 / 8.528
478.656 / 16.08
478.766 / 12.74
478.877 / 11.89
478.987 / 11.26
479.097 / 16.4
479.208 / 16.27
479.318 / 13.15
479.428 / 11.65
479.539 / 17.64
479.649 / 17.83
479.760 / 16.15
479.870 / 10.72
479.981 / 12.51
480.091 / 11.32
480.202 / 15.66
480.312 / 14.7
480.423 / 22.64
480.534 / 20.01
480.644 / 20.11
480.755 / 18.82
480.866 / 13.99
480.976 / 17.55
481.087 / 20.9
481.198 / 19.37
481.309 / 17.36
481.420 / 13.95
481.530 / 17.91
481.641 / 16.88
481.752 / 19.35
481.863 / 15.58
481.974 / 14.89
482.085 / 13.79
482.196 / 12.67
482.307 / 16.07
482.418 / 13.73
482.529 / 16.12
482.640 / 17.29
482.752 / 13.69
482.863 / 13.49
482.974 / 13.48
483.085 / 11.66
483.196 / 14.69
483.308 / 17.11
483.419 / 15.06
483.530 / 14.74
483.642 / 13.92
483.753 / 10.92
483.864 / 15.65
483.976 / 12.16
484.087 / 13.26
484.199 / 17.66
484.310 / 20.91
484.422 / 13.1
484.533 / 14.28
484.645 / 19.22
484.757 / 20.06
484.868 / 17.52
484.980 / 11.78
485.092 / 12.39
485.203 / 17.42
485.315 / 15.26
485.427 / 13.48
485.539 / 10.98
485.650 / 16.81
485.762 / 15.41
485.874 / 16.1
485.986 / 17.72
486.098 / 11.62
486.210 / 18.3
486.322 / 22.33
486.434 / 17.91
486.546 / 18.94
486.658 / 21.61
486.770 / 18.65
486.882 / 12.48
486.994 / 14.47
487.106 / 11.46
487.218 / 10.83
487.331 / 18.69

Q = 0.51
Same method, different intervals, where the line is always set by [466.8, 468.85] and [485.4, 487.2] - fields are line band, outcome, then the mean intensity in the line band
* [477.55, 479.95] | 0.503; 13.1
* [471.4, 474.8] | -0.190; 17.8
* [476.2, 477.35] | 0.170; 14.2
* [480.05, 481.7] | -0.107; 17.5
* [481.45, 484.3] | 0.233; 15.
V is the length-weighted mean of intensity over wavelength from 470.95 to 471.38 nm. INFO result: 19.5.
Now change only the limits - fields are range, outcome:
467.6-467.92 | 16.4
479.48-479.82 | 17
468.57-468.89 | 17.7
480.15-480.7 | 18.6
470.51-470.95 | 16.2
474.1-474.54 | 18.2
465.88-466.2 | 21.8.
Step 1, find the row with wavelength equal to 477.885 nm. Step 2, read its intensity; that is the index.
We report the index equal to 11.87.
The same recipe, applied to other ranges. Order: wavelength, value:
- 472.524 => 21.57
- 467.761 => 15.11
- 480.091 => 11.32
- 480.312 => 14.7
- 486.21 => 18.3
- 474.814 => 17.02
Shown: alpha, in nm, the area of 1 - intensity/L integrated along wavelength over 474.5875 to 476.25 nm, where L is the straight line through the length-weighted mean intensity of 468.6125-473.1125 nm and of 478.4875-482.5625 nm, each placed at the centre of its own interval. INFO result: 0.152 nm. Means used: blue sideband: 17.6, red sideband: 15.6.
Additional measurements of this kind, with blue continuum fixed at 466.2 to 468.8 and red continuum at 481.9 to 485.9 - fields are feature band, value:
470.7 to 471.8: -0.06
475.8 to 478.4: 0.37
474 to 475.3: -0.14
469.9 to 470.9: -0.02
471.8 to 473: -0.21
